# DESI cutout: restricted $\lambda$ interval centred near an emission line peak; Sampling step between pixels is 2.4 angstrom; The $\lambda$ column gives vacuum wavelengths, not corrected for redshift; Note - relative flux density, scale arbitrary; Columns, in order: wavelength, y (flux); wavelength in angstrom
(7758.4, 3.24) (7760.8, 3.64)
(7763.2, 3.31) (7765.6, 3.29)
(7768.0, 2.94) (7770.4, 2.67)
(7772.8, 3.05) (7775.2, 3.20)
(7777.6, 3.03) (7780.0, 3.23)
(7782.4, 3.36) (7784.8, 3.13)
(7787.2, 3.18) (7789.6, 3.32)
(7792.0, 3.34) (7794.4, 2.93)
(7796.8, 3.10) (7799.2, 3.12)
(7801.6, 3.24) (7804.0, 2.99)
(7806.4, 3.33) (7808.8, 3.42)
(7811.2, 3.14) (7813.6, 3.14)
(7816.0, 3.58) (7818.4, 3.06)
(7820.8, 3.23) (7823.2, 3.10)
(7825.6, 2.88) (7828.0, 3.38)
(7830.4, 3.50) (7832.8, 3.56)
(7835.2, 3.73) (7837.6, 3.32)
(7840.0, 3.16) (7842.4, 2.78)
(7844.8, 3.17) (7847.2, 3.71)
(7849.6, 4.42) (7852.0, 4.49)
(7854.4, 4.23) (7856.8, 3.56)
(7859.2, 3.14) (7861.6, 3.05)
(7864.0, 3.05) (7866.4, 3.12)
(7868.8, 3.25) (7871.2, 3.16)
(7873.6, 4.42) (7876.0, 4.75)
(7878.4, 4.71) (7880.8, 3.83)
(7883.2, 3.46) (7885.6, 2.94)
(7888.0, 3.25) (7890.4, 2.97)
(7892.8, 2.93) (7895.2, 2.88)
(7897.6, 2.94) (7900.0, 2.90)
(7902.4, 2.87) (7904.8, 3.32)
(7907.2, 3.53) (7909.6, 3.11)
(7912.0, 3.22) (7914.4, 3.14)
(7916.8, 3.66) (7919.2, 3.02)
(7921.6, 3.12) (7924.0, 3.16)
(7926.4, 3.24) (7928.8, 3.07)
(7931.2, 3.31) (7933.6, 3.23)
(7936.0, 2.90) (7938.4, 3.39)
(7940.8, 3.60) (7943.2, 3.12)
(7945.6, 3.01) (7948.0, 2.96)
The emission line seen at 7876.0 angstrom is [N II]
